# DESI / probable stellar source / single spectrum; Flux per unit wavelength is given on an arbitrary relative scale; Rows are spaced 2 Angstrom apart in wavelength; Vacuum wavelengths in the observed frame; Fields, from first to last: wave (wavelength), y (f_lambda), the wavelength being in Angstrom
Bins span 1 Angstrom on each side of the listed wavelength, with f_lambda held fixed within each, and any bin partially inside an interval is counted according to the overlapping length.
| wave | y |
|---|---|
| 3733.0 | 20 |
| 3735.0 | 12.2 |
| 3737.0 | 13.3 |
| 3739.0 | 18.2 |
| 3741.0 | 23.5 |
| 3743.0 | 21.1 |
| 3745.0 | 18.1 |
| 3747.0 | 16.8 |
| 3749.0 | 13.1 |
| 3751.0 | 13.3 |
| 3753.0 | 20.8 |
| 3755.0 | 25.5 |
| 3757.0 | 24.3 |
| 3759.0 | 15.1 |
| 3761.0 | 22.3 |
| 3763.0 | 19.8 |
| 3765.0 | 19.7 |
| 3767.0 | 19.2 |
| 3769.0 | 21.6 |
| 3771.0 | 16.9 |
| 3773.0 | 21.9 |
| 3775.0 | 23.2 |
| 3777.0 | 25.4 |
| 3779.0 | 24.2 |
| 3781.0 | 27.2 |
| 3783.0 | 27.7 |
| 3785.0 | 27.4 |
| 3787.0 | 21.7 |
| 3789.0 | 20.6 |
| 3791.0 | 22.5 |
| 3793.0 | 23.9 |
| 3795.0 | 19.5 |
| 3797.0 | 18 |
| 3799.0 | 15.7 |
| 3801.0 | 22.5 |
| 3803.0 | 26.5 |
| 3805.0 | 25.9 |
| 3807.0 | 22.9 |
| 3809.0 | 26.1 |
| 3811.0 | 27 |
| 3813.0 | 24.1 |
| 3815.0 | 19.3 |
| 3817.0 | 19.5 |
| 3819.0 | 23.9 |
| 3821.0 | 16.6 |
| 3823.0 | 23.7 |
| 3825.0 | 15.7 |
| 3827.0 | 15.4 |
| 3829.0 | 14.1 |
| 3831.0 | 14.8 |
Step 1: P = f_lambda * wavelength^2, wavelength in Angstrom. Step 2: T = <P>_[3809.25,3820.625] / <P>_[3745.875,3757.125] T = 1.3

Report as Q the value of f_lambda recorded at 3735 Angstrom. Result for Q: 12.2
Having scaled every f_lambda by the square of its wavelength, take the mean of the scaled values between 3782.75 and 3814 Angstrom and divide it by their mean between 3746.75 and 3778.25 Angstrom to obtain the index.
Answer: 1.18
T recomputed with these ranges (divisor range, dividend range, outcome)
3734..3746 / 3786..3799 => 1.20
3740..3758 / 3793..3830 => 1.11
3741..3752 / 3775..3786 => 1.55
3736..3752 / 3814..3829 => 1.14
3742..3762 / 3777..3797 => 1.26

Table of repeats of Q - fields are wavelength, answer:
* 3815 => 19.3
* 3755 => 25.5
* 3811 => 27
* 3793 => 23.9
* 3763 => 19.8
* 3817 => 19.5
